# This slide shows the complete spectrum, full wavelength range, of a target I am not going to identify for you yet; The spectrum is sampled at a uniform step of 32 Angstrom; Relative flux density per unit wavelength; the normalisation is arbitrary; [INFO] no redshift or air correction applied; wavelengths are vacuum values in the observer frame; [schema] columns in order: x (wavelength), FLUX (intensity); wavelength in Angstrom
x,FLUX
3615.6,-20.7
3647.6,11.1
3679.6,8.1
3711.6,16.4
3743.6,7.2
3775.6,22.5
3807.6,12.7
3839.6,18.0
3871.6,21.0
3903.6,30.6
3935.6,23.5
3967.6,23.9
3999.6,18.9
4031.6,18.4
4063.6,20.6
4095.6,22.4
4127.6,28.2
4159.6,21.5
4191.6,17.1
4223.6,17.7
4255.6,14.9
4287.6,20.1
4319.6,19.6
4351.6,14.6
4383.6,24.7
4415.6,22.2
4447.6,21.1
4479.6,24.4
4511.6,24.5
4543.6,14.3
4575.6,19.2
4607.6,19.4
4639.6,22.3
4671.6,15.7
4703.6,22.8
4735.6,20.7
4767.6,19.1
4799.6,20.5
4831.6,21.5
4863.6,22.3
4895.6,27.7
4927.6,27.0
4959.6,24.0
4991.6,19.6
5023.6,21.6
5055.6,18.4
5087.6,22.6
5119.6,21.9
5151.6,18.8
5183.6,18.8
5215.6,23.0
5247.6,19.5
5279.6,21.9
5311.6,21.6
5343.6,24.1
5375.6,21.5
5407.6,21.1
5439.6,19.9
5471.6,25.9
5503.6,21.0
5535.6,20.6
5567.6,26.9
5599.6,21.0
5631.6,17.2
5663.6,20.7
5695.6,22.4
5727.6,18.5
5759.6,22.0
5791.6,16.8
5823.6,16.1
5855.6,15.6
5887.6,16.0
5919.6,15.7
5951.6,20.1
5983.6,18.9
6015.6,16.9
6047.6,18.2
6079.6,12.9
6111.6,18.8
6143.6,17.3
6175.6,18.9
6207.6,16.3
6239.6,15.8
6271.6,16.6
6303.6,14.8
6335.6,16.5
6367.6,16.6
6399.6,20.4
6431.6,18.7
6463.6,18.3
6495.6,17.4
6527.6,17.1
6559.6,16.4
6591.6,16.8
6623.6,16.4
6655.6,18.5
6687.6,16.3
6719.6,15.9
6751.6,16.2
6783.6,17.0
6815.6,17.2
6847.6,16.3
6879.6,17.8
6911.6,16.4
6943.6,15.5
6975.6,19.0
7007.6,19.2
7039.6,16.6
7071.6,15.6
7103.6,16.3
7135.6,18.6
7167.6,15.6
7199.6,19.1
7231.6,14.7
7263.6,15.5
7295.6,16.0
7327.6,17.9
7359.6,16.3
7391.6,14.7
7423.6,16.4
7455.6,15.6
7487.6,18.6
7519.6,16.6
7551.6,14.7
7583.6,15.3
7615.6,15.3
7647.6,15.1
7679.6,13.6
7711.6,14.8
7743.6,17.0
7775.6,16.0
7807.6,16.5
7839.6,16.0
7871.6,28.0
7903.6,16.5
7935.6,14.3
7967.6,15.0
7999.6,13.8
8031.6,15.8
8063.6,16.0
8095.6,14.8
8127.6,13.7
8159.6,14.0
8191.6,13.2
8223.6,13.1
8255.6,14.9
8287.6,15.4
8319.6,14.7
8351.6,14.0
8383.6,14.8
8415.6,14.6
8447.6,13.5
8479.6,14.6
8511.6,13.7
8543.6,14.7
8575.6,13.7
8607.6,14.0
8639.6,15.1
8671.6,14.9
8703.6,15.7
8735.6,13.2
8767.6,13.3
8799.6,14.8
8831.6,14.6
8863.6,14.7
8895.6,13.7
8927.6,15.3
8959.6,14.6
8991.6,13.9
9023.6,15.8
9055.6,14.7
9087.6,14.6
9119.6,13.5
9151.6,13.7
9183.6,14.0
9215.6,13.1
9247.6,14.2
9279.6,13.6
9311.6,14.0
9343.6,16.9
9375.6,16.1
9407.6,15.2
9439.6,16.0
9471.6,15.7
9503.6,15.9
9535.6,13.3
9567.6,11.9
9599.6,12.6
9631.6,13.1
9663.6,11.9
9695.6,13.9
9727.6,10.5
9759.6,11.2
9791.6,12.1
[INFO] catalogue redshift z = 0.197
